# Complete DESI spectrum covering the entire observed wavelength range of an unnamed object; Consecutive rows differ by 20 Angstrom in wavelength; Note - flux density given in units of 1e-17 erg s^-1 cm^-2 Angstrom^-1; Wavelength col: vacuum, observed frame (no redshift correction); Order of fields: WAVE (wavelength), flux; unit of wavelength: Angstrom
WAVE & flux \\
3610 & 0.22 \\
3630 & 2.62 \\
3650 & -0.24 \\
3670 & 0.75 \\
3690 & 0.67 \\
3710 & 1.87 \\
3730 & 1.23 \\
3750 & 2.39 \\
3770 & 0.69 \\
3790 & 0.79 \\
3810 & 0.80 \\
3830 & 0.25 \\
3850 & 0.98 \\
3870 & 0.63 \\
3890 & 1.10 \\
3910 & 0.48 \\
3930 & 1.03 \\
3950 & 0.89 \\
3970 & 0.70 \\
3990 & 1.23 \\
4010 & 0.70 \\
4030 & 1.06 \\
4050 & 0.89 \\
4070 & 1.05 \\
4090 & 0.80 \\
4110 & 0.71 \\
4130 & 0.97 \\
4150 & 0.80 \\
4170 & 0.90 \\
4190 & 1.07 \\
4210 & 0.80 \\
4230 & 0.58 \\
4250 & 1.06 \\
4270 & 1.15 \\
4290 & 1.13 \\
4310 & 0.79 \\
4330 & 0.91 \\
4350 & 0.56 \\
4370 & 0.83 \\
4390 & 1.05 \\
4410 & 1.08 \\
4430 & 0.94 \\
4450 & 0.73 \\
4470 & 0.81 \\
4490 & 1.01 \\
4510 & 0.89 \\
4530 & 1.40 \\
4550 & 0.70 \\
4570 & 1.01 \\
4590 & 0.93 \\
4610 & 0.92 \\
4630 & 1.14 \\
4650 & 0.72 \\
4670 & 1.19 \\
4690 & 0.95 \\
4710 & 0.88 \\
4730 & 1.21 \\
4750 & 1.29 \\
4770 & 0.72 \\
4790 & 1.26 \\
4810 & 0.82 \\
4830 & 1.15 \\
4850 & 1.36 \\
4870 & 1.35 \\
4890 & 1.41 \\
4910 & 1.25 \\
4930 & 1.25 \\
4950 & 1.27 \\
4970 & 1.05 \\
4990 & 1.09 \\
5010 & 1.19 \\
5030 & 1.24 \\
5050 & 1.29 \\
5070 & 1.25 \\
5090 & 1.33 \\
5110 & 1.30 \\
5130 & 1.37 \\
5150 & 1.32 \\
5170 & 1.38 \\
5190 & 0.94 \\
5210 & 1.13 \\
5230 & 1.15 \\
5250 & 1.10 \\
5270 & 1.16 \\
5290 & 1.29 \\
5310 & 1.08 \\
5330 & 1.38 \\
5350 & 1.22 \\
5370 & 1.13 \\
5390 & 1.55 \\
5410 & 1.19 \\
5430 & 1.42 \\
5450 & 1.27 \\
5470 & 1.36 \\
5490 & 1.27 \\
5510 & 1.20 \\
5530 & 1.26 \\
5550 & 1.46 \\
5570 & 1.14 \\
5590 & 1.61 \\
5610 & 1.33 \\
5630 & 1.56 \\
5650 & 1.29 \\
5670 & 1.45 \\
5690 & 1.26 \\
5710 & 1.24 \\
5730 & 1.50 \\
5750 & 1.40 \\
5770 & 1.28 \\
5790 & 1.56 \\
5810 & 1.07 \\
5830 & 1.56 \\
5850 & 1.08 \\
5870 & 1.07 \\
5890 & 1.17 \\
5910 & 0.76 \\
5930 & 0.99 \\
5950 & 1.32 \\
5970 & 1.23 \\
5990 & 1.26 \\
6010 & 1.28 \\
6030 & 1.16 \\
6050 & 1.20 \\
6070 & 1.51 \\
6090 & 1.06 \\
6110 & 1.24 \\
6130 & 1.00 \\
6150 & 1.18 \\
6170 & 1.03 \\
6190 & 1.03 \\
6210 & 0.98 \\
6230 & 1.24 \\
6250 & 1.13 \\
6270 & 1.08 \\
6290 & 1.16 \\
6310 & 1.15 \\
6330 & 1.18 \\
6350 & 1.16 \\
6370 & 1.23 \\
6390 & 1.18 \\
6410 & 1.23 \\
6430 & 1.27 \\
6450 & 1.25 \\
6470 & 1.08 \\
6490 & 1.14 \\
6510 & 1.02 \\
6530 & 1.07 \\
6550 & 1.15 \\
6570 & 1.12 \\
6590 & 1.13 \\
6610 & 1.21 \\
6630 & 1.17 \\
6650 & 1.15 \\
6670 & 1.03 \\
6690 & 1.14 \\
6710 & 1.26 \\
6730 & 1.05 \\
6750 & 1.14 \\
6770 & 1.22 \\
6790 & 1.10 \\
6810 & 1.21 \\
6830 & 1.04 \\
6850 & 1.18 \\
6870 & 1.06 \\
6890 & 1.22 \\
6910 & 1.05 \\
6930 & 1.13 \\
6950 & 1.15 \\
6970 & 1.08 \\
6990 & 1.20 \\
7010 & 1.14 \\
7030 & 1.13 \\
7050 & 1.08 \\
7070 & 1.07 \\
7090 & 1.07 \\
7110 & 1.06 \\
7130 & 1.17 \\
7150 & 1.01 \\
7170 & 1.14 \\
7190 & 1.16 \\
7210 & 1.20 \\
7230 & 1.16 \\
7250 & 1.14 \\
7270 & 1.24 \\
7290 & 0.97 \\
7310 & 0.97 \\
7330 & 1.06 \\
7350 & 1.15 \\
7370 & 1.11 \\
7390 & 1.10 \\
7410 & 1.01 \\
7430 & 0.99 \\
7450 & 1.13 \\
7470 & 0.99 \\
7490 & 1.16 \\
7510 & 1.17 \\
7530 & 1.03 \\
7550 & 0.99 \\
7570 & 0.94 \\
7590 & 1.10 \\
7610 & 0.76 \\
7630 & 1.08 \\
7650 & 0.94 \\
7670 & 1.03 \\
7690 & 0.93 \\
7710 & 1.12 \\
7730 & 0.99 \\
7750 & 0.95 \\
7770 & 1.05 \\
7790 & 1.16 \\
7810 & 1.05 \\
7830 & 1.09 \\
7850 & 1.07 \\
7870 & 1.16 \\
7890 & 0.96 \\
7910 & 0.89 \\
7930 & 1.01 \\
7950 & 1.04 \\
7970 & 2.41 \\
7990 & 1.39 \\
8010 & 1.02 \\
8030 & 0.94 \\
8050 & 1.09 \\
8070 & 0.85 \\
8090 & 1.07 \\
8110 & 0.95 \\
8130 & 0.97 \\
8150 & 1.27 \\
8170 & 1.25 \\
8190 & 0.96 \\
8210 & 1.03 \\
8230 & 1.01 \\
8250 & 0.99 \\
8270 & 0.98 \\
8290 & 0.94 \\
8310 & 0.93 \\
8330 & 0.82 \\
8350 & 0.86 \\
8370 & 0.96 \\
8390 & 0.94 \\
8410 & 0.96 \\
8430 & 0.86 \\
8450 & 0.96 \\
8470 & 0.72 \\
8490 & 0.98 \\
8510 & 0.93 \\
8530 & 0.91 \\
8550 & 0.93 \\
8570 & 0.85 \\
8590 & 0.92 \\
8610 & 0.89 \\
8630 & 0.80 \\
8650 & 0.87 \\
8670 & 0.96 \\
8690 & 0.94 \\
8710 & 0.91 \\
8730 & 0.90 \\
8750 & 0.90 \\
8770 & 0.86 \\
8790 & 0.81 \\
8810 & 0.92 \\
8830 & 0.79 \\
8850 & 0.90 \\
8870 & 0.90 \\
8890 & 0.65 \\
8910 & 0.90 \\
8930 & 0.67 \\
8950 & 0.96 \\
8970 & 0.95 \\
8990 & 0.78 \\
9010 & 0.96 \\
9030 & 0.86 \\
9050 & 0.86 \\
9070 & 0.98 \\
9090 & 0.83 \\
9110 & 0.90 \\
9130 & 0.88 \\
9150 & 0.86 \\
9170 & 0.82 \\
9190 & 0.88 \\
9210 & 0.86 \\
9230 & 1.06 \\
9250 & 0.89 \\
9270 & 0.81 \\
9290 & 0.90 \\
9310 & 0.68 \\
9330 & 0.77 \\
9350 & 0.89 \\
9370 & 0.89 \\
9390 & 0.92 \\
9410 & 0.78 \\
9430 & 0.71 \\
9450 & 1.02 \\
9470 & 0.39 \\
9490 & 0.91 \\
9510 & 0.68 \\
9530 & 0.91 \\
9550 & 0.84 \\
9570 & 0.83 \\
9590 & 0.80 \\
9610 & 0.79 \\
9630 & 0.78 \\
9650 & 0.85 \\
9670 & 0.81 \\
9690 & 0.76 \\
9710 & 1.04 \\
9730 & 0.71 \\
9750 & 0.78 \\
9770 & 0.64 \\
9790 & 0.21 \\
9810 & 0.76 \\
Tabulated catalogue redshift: 0.213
